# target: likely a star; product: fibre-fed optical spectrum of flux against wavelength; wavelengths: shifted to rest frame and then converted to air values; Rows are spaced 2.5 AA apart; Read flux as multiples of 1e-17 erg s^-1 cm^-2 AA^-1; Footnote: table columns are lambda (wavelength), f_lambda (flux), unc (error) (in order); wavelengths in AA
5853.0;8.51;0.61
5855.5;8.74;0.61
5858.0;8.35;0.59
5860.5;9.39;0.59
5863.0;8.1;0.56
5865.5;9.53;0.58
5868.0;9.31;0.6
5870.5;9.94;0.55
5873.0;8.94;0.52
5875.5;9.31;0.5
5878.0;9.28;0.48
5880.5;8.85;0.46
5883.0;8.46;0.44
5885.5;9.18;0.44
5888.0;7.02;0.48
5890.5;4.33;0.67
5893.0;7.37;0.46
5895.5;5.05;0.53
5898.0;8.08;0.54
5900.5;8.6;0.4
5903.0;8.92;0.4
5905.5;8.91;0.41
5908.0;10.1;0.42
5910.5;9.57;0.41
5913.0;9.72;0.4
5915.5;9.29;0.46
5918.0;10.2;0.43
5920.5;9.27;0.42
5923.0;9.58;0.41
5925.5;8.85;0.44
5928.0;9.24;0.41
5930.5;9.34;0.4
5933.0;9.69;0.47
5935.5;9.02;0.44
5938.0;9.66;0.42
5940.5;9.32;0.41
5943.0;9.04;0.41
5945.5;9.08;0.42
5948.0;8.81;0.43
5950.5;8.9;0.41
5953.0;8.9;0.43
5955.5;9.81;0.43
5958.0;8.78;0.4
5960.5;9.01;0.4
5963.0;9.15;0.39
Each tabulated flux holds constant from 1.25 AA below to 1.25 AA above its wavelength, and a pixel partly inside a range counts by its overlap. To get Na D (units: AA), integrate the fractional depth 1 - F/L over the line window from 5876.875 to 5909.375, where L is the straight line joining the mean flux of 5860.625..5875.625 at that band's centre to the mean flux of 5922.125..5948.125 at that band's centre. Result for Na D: 4.2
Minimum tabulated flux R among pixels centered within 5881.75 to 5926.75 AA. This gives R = 4.33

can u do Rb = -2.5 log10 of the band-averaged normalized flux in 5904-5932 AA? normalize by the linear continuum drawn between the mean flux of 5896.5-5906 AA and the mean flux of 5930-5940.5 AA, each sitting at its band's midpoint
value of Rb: -0.06 mag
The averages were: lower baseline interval 8.51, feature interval 9.46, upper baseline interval 9.42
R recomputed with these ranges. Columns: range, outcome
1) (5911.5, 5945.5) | 8.85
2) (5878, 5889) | 7.02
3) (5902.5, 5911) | 8.91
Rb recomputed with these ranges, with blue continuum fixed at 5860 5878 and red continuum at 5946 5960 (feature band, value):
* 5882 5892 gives 0.261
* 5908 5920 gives -0.068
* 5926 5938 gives -0.029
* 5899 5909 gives 0.007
